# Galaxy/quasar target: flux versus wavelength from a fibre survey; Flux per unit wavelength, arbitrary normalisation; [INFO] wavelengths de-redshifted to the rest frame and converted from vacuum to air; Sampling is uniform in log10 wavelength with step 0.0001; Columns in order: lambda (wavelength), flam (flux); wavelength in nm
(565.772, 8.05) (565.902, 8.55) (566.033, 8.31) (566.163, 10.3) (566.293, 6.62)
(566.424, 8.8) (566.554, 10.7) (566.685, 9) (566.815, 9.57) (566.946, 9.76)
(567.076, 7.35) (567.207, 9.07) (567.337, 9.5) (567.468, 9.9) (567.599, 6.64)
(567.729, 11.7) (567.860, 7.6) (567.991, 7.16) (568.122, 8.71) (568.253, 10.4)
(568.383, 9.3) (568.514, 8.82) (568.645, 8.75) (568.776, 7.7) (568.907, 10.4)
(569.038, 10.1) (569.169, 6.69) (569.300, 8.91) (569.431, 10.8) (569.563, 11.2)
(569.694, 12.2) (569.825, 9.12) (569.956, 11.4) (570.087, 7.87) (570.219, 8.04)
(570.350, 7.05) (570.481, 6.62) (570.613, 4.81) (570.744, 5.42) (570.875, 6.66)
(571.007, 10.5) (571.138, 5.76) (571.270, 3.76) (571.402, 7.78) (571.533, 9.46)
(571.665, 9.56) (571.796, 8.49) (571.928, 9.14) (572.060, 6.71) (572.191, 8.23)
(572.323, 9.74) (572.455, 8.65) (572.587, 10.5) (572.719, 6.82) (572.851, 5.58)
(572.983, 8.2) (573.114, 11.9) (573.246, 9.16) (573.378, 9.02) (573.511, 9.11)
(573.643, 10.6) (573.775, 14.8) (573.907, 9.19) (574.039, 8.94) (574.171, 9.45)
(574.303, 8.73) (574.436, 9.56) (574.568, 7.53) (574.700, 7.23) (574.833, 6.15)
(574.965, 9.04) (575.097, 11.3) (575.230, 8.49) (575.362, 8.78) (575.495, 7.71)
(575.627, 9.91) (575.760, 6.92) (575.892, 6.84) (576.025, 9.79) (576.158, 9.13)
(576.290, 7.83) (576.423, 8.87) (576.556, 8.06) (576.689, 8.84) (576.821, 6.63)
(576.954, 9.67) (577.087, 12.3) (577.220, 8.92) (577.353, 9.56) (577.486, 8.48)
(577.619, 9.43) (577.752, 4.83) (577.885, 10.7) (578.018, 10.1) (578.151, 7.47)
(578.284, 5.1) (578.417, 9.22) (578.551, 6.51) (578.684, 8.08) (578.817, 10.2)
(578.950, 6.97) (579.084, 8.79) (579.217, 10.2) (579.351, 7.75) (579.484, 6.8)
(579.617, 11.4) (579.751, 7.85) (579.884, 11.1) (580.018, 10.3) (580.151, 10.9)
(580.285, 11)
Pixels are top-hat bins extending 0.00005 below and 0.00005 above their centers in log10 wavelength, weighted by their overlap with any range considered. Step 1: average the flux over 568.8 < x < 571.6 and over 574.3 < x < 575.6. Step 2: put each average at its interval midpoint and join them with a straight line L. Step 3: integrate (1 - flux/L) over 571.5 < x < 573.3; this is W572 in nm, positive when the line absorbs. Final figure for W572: -0.07 nm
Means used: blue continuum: 8.3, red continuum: 8.48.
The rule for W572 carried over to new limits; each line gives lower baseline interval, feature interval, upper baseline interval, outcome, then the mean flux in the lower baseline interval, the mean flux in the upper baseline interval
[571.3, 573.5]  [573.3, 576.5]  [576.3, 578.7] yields -0.15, 8.61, 8.48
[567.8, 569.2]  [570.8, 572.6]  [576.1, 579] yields 0.11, 8.75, 8.5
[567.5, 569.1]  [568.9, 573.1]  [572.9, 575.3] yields 0.37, 8.96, 9.33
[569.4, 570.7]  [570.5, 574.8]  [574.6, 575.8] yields 0.08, 8.8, 8.4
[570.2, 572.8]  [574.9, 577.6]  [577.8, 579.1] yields -0.27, 7.67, 8.24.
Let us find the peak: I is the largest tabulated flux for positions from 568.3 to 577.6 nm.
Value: 14.8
